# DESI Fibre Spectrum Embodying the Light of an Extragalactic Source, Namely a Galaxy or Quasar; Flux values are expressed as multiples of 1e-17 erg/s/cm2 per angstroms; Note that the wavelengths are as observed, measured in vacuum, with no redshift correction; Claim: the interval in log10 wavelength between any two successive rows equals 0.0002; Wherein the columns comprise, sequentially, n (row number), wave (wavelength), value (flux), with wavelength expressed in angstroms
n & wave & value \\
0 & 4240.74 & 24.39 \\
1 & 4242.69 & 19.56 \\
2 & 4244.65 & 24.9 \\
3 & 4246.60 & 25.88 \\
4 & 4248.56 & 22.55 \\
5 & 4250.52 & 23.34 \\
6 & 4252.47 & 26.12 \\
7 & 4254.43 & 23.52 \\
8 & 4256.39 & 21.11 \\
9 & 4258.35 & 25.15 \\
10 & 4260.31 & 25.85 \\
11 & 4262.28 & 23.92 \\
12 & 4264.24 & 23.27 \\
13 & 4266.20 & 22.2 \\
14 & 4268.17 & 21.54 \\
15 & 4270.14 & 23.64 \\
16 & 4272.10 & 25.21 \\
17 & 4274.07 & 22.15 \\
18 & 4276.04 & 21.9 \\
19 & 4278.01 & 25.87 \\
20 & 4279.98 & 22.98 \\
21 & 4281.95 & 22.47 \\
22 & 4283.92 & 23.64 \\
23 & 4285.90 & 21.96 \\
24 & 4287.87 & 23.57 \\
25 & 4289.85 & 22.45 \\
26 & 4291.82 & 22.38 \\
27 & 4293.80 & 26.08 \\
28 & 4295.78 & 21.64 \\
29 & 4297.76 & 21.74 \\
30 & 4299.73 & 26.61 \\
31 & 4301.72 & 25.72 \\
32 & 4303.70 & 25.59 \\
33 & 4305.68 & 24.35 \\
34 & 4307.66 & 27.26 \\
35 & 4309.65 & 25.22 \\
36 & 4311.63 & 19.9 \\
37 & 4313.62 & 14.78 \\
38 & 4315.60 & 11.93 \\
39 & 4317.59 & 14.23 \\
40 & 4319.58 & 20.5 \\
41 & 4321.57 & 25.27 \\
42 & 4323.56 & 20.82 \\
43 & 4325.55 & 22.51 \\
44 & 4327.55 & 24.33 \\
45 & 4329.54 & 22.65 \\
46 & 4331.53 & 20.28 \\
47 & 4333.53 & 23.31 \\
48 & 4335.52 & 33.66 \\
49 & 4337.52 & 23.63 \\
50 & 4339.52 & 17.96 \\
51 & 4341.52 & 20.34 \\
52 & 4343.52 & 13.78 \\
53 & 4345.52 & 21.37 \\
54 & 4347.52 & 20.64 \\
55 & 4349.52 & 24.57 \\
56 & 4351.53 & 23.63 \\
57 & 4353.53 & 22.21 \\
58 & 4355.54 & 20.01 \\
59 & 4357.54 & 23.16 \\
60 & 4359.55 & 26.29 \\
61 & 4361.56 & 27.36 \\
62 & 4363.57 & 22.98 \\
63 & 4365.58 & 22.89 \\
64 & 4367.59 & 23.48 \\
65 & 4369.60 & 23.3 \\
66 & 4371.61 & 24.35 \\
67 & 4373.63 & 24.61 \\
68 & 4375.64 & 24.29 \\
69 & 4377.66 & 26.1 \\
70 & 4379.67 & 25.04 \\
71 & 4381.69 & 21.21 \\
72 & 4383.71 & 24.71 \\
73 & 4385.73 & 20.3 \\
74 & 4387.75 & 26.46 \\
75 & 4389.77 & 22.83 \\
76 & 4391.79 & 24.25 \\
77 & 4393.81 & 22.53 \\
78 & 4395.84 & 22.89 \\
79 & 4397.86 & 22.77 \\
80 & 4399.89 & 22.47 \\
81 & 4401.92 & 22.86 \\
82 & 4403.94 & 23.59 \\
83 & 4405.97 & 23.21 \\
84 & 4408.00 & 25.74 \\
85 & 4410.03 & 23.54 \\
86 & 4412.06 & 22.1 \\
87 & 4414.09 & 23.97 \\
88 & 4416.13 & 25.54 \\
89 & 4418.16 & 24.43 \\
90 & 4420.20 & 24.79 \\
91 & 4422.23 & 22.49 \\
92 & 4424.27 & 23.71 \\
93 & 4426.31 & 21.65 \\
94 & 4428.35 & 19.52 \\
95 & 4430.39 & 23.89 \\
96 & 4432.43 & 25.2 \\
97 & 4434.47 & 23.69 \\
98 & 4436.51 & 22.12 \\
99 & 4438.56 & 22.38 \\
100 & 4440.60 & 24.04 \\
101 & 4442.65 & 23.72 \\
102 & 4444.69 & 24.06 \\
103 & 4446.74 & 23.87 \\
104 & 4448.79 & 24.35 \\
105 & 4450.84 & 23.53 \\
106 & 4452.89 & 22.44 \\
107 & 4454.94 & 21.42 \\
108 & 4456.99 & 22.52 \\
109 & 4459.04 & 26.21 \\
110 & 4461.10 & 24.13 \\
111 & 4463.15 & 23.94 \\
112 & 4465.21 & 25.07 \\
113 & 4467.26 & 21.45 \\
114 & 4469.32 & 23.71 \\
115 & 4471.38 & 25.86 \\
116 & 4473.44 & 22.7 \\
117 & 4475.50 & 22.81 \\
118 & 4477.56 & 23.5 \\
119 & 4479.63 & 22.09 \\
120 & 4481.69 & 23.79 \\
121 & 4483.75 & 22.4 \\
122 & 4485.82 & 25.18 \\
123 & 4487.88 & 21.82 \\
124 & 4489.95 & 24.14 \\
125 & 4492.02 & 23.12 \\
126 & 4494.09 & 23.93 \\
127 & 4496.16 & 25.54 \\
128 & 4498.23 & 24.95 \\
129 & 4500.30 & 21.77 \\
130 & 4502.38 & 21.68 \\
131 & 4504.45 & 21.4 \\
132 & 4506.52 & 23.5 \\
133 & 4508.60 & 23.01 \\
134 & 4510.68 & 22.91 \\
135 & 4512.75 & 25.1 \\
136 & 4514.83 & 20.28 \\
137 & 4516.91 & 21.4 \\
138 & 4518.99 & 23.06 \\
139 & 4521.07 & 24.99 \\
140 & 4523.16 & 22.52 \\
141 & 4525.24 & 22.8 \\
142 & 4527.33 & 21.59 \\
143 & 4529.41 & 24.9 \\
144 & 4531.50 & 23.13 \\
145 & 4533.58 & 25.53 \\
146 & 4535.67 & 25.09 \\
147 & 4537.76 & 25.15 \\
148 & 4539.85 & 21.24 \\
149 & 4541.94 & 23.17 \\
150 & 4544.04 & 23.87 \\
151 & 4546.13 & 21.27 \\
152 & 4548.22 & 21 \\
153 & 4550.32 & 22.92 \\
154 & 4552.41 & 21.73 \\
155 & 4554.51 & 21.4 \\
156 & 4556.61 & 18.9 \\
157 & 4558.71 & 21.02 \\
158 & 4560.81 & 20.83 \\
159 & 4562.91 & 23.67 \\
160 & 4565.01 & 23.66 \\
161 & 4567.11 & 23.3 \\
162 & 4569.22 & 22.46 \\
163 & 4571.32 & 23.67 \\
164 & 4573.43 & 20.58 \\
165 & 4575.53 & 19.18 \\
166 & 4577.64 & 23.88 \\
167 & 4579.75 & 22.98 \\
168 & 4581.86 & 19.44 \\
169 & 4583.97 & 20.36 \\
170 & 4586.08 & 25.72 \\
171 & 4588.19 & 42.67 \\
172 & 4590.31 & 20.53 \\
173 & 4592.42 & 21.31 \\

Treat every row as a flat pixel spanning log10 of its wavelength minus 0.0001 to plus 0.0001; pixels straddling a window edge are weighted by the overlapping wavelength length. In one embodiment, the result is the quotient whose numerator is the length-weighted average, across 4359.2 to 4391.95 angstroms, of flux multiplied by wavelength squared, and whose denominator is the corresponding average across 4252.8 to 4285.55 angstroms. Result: 1.1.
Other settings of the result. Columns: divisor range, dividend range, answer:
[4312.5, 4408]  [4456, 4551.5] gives 1.10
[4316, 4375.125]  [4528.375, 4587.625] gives 1.11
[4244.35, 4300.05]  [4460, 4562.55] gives 1.09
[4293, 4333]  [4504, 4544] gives 1.16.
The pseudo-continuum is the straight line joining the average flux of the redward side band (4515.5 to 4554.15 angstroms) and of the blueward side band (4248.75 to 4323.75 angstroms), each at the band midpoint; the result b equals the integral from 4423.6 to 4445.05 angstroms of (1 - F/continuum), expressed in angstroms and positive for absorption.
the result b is -0.1 angstroms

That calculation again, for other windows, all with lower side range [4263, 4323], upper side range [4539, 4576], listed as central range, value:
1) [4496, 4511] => -0.6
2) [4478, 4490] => -0.6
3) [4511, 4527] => -0.6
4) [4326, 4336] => -0.8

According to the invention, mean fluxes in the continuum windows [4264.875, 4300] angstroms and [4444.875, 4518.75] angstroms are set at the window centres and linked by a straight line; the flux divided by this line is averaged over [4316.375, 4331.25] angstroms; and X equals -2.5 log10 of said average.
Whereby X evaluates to 0.094 mag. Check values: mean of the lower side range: 23.2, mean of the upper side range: 23.3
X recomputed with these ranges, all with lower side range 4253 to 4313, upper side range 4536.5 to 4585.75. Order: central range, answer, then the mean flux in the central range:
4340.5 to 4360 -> 0.085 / 21.5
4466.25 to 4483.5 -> -0.032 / 23.2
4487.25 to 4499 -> -0.072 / 24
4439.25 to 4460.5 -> -0.044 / 23.6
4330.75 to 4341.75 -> -0.007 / 23.4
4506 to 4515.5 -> -0.034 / 23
